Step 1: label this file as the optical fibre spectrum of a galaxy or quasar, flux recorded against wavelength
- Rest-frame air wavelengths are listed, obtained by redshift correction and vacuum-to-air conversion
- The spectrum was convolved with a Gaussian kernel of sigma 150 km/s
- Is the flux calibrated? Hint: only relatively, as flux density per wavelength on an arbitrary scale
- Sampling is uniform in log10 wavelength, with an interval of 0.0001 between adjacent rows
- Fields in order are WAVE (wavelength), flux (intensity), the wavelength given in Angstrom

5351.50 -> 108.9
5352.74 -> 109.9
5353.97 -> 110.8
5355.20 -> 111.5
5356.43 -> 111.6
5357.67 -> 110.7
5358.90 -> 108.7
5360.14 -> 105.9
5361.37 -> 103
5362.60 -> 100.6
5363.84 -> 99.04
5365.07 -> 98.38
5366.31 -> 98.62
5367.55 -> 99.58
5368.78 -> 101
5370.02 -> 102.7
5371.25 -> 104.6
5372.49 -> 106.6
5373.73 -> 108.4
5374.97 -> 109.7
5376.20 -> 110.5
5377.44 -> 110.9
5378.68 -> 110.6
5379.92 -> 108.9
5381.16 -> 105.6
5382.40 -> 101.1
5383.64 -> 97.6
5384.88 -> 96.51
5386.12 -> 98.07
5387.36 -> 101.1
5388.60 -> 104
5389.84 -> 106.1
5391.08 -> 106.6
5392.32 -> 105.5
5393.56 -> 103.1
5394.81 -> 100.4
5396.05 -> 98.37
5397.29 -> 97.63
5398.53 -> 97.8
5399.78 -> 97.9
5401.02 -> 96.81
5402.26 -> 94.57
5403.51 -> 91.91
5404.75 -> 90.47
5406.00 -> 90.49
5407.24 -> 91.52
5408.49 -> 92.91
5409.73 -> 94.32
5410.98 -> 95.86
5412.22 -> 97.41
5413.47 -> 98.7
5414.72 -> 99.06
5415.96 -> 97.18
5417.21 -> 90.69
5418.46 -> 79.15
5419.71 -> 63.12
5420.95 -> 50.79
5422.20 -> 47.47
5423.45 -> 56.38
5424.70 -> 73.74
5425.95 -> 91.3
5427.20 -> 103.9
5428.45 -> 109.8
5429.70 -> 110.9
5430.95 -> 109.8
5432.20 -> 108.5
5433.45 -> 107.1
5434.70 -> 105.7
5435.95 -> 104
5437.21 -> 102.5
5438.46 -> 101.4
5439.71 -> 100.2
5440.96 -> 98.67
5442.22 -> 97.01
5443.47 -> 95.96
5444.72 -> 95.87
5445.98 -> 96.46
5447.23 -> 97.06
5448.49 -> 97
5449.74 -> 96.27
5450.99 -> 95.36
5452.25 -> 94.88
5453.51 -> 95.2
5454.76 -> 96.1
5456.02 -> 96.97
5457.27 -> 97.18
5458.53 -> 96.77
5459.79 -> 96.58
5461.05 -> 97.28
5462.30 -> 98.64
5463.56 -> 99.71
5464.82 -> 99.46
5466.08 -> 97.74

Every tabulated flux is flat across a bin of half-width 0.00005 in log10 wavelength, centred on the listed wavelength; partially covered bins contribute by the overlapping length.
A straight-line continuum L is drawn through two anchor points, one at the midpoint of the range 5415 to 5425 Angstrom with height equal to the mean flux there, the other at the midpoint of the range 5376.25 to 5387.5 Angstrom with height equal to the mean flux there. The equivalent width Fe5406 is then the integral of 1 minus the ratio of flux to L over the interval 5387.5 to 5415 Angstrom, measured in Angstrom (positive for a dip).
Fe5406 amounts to -3.6 Angstrom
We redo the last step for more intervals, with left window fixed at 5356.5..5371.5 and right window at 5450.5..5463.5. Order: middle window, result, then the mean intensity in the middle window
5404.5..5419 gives 0.9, 93.3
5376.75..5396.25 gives -0.4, 103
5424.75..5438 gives -0.7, 104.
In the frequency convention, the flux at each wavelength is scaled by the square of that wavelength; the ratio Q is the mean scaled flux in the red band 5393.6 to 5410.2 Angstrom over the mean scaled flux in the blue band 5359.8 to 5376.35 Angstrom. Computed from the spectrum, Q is 0.93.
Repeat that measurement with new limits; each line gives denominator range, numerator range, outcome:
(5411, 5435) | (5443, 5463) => 1.09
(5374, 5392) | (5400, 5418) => 0.91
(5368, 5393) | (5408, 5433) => 0.86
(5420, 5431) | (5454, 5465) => 1.21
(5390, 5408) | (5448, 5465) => 1.01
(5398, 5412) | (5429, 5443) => 1.12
